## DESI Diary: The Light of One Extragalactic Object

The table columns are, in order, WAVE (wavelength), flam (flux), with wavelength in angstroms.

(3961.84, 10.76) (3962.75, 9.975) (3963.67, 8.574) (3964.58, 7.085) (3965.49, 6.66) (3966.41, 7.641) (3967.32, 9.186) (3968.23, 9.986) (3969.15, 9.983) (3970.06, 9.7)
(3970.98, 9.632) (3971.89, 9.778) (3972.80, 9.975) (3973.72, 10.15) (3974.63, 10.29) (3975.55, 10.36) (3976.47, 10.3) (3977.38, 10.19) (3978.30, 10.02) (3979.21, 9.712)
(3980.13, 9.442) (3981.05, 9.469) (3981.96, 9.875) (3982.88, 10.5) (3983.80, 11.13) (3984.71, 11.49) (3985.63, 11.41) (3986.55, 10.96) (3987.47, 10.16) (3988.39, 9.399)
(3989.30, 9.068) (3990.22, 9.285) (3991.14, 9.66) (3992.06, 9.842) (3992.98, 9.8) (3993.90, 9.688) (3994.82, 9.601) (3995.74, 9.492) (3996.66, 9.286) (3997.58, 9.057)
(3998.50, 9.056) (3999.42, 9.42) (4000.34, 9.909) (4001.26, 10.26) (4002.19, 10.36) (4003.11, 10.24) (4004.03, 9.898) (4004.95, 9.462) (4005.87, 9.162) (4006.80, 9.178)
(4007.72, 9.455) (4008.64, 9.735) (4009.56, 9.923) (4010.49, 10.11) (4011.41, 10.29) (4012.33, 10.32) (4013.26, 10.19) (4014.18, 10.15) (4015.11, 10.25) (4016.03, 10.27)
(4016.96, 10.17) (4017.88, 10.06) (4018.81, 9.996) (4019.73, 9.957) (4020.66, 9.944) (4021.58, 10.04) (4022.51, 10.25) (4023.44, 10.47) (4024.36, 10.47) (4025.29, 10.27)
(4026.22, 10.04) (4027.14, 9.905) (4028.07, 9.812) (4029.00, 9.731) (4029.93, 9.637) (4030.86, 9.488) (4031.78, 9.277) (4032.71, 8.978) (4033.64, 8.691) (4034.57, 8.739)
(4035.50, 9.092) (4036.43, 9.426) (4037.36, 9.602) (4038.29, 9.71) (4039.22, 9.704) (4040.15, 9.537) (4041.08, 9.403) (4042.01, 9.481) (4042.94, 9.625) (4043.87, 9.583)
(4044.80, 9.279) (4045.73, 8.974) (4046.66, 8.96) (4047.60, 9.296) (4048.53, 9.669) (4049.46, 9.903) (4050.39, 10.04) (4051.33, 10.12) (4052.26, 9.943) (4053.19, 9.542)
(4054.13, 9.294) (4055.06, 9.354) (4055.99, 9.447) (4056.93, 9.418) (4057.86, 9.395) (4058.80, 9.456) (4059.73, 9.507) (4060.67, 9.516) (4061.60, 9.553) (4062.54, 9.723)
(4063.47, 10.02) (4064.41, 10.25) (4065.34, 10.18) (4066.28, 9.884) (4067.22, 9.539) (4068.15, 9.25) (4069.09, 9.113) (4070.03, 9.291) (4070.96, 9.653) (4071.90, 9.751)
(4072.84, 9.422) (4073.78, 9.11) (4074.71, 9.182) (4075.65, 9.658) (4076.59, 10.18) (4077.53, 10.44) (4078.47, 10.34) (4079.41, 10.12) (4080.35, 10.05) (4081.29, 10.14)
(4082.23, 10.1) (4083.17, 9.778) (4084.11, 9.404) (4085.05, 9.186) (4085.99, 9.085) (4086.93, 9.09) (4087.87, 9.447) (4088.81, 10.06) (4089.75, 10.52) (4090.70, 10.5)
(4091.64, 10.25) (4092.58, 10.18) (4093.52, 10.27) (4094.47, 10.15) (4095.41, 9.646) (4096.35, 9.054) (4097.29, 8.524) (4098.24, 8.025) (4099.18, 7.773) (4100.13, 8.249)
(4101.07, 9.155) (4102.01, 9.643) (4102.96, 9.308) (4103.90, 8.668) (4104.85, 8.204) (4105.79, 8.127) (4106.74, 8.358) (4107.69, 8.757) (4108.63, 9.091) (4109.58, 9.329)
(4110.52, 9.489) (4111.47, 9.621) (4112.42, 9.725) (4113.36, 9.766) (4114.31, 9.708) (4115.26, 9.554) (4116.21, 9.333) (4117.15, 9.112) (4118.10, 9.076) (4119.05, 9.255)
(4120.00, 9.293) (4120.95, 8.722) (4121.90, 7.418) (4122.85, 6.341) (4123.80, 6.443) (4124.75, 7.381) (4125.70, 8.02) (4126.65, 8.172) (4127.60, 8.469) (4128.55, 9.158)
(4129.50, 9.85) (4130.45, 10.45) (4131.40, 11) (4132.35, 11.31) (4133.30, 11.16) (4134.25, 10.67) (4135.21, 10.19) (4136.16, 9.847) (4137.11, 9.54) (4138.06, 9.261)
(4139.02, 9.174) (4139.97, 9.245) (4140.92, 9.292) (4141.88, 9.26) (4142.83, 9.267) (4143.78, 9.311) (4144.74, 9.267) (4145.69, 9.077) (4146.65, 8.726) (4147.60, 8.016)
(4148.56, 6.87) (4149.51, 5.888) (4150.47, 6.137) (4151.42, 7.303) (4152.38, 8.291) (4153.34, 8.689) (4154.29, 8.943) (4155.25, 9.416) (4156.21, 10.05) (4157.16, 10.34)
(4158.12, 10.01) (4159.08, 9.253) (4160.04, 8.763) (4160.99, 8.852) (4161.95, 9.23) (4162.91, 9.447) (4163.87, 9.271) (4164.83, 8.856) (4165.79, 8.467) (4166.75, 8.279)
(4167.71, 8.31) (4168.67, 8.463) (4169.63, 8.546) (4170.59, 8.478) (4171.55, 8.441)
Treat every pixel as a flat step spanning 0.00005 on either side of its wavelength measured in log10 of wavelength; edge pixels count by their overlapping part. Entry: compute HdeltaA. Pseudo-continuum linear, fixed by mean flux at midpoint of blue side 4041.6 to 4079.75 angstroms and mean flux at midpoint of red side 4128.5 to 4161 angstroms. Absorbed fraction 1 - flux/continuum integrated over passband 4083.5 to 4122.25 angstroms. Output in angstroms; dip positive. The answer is 0.7 angstroms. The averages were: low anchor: 9.62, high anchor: 9.2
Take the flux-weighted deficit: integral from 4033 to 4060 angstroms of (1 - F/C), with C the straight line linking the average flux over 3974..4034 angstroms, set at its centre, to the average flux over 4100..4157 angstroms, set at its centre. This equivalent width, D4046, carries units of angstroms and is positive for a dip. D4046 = 0.38 angstroms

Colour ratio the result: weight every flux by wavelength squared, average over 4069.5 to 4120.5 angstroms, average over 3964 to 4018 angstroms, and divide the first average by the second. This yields 1.01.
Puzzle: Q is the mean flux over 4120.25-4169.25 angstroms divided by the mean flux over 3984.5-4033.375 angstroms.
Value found 0.90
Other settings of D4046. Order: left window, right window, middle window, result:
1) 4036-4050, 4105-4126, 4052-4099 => -2.6 angstroms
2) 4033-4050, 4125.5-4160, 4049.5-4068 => -0.7 angstroms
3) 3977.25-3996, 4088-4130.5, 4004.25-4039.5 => -0.2 angstroms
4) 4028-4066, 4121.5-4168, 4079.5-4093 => -0.8 angstroms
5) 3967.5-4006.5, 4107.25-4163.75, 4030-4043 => 0.4 angstroms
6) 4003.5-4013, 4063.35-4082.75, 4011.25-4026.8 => -0.7 angstroms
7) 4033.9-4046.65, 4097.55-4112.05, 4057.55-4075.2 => -0.8 angstroms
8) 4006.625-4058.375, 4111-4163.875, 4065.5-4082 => -0.5 angstroms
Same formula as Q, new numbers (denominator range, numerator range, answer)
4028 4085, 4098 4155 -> 0.93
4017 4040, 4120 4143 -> 0.94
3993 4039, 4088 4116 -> 0.95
